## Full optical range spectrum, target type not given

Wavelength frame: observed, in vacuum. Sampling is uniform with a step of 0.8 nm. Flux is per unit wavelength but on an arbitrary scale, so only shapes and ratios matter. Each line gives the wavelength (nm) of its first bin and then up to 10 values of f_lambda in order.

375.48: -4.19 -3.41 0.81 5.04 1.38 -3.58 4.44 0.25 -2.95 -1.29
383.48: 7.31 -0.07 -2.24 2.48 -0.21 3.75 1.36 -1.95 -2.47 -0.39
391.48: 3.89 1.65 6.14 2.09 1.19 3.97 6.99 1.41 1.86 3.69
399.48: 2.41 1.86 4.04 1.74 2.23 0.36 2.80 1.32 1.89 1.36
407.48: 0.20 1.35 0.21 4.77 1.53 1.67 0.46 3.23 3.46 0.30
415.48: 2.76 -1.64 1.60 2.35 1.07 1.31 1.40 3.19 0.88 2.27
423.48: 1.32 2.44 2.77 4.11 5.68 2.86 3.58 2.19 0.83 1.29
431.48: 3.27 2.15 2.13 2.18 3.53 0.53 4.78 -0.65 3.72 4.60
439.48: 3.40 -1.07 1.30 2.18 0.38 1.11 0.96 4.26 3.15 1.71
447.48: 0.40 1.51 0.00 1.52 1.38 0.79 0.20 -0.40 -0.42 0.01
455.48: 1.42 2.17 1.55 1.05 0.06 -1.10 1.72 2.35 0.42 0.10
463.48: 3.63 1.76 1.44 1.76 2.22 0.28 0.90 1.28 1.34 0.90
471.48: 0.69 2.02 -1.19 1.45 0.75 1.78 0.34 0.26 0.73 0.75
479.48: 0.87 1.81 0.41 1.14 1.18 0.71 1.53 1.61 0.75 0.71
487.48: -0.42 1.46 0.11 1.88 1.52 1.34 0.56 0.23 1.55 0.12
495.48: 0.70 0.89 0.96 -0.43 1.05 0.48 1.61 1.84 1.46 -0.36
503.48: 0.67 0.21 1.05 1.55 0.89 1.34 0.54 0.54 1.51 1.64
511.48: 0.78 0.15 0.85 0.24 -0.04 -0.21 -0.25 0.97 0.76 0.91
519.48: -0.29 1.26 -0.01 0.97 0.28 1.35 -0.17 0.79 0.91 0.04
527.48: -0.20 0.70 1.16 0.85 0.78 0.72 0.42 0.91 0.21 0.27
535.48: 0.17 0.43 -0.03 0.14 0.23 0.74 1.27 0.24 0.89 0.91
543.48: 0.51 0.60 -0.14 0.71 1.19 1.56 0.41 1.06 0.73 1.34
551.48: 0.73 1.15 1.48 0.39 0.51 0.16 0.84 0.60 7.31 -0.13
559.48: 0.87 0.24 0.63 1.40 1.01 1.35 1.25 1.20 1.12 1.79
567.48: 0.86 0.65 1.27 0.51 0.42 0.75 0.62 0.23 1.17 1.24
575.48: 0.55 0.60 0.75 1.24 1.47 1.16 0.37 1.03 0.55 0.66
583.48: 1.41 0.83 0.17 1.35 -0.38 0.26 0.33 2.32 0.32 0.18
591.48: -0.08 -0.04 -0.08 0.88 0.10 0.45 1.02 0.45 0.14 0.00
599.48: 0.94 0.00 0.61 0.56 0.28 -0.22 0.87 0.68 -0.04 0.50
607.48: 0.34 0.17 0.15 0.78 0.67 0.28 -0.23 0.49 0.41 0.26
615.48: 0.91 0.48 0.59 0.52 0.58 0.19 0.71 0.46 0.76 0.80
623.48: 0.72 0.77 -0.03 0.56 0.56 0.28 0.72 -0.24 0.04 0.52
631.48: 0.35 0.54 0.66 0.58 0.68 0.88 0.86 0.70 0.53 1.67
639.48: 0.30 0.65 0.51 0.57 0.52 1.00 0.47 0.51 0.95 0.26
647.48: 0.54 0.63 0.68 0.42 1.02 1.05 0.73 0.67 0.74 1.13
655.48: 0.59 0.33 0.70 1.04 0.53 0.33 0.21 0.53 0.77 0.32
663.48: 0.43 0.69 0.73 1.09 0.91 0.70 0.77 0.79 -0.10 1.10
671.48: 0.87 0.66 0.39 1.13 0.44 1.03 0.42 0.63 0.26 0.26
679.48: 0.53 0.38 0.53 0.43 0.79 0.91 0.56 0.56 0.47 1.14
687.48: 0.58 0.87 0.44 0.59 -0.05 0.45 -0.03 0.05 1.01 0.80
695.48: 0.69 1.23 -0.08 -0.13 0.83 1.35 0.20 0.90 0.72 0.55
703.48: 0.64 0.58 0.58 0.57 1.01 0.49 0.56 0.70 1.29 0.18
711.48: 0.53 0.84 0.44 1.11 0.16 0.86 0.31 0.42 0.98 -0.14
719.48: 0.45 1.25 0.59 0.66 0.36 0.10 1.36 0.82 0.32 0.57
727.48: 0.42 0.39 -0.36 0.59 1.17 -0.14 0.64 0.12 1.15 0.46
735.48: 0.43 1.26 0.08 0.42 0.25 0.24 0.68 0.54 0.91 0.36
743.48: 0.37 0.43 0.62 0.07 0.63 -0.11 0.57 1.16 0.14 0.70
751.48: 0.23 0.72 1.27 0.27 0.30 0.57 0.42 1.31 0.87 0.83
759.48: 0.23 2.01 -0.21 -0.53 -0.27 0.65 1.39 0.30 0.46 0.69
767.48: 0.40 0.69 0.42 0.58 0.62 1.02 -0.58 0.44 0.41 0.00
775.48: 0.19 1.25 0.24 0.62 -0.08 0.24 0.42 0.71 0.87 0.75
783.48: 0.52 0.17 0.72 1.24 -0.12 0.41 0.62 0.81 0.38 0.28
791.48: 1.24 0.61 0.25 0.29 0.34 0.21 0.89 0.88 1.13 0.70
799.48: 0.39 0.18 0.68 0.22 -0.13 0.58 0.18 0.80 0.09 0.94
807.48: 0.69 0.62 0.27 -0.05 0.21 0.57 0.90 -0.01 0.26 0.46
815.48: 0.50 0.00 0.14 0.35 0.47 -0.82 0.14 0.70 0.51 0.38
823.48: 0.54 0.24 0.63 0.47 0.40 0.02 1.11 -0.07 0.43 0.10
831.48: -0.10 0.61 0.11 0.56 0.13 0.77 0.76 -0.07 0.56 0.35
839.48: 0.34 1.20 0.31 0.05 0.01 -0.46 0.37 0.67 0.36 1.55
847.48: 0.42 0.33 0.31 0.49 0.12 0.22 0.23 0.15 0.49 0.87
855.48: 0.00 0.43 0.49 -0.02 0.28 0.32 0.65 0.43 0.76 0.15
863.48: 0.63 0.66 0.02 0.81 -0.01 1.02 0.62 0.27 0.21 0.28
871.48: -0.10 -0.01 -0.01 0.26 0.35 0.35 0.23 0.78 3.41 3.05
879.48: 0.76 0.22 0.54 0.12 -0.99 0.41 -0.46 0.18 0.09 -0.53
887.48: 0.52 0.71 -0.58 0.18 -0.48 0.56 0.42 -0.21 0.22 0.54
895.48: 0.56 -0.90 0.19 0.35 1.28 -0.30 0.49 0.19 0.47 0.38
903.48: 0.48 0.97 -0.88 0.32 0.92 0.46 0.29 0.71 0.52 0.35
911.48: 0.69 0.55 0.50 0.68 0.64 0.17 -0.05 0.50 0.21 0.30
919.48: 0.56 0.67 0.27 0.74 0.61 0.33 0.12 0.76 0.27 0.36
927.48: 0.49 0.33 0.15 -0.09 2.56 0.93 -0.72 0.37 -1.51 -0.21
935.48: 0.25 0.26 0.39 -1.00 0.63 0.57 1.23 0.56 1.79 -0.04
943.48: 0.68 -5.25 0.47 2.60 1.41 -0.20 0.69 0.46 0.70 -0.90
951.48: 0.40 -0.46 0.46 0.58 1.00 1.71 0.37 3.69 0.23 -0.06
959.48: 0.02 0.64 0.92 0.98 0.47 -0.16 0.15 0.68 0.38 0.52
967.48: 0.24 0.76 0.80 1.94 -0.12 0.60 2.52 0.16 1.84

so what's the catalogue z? 1.36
